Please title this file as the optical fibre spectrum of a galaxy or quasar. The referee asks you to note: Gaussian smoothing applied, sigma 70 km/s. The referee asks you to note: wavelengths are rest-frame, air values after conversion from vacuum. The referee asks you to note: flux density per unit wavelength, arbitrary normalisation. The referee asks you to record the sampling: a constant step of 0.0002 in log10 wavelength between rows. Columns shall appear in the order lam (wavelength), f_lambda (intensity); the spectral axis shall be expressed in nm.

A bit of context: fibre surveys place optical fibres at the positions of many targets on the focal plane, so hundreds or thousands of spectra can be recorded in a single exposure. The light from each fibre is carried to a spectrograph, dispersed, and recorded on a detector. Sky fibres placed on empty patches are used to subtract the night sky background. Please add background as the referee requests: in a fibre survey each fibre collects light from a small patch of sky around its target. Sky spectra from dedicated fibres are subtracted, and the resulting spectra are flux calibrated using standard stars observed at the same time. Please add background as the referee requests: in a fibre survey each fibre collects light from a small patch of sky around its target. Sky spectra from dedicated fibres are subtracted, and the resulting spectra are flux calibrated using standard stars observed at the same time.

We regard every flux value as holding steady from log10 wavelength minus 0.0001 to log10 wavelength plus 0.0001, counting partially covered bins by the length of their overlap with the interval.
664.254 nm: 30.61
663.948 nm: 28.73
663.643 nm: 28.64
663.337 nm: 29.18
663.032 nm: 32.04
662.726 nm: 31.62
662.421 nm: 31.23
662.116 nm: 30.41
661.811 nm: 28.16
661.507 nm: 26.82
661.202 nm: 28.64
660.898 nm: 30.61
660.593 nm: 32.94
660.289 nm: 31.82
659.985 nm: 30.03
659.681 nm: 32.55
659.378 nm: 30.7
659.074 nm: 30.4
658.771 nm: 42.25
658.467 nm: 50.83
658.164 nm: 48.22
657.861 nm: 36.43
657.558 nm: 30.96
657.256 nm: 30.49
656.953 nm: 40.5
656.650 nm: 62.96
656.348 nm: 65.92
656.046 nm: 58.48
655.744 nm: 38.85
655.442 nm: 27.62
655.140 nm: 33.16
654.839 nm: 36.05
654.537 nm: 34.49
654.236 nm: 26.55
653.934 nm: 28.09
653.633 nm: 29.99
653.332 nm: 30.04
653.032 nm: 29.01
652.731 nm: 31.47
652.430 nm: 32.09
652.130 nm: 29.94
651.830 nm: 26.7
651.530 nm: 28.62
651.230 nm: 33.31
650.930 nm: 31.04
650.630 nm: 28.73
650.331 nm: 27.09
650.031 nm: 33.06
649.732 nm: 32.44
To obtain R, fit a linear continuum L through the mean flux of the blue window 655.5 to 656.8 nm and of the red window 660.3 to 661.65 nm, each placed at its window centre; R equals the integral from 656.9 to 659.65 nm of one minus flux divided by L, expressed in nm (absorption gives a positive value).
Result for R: 0.371 nm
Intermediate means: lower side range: 54.5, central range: 37.5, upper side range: 30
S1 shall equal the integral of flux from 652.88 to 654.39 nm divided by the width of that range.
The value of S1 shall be 28.8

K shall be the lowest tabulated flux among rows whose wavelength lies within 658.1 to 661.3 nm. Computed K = 28.64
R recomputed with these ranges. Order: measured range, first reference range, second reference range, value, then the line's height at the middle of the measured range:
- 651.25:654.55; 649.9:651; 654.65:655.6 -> 0.159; 31.2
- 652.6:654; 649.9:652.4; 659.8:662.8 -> 0.008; 30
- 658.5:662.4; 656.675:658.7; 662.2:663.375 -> 0.428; 35.7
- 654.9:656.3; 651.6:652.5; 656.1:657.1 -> 0.272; 50.7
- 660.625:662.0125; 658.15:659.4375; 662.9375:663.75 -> 0.223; 34.5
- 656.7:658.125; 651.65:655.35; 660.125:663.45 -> -0.338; 30.5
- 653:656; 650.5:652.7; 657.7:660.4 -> 0.044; 32.8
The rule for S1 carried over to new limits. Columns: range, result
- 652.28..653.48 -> 30.7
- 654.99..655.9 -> 33.3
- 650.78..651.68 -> 31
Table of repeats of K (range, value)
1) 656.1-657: 40.5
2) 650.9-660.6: 26.55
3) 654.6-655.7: 27.62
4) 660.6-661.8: 26.82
